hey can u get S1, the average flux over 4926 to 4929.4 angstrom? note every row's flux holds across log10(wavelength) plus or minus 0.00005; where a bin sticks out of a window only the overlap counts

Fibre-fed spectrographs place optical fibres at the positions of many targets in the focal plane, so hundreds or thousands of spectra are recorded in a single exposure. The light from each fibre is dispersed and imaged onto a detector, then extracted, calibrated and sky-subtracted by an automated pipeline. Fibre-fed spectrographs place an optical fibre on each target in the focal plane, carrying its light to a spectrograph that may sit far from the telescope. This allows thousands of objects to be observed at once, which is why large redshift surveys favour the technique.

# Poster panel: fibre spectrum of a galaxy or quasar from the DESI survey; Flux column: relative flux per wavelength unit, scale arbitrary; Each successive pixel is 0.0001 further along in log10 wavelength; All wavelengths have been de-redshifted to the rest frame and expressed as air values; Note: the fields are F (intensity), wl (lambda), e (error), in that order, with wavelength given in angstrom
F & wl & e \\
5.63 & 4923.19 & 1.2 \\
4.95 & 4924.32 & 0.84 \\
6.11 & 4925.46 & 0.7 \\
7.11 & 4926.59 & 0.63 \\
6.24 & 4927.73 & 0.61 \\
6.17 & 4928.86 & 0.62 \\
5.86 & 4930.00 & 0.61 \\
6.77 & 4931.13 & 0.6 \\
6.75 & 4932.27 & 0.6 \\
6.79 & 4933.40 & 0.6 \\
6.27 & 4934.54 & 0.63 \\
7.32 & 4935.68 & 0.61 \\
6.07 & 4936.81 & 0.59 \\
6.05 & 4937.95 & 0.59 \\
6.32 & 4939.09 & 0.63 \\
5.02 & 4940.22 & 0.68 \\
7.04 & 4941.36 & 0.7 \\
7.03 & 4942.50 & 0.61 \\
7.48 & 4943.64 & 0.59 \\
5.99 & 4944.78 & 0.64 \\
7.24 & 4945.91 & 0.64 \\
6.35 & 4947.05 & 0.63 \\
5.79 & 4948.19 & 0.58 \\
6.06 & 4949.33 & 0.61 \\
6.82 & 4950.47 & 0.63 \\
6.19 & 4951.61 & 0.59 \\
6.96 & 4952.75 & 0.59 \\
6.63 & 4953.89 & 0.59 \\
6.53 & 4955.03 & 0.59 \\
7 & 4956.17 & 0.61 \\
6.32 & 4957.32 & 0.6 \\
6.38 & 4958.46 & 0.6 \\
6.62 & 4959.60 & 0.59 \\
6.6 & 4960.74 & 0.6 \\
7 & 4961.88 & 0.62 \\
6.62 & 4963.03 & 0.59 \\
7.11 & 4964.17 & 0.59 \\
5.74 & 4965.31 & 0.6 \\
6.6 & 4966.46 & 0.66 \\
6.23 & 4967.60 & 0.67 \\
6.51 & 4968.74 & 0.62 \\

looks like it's 6.51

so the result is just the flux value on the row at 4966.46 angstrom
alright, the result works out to 6.6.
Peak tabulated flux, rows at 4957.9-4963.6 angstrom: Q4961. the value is 7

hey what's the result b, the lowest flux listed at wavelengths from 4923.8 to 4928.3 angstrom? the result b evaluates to 4.95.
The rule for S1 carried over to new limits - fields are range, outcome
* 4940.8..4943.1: 7.03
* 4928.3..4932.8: 6.38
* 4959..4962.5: 6.73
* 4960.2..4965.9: 6.61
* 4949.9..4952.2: 6.51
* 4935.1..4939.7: 6.43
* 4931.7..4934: 6.76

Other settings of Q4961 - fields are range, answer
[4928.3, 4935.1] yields 6.79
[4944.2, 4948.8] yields 7.24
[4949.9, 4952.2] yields 6.82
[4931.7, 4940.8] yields 7.32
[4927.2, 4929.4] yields 6.24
